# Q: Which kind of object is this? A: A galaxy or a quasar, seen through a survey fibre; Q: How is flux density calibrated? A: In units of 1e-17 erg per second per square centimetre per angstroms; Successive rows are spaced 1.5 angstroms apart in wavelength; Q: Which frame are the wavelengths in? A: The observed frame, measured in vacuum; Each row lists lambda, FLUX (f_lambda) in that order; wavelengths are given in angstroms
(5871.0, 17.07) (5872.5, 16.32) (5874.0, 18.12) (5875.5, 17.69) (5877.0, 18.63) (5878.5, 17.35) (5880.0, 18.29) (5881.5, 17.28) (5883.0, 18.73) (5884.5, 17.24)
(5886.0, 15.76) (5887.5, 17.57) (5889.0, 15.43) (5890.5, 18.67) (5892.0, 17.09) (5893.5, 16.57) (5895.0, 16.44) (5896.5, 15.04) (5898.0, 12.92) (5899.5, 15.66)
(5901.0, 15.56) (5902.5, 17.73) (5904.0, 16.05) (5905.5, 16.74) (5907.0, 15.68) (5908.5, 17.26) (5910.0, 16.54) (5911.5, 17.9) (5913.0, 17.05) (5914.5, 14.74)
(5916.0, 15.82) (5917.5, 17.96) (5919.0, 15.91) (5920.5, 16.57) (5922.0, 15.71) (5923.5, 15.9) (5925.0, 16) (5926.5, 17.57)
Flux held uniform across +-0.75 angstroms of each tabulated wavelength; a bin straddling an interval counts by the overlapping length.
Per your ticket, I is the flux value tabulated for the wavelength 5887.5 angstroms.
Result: 17.57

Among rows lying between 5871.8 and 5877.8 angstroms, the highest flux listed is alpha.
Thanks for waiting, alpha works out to 18.63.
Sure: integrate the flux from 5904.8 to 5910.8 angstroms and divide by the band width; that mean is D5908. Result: 16.6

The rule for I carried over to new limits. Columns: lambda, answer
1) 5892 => 17.09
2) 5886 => 15.76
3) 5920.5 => 16.57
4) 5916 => 15.82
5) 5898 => 12.92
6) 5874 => 18.12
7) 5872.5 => 16.32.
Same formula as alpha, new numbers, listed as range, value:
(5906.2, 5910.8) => 17.26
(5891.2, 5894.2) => 17.09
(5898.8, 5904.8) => 17.73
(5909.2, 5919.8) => 17.96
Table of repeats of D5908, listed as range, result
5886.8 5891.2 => 17.2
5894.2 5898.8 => 14.8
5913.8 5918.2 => 16.2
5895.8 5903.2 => 15.4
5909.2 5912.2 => 17.2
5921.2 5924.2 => 15.8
